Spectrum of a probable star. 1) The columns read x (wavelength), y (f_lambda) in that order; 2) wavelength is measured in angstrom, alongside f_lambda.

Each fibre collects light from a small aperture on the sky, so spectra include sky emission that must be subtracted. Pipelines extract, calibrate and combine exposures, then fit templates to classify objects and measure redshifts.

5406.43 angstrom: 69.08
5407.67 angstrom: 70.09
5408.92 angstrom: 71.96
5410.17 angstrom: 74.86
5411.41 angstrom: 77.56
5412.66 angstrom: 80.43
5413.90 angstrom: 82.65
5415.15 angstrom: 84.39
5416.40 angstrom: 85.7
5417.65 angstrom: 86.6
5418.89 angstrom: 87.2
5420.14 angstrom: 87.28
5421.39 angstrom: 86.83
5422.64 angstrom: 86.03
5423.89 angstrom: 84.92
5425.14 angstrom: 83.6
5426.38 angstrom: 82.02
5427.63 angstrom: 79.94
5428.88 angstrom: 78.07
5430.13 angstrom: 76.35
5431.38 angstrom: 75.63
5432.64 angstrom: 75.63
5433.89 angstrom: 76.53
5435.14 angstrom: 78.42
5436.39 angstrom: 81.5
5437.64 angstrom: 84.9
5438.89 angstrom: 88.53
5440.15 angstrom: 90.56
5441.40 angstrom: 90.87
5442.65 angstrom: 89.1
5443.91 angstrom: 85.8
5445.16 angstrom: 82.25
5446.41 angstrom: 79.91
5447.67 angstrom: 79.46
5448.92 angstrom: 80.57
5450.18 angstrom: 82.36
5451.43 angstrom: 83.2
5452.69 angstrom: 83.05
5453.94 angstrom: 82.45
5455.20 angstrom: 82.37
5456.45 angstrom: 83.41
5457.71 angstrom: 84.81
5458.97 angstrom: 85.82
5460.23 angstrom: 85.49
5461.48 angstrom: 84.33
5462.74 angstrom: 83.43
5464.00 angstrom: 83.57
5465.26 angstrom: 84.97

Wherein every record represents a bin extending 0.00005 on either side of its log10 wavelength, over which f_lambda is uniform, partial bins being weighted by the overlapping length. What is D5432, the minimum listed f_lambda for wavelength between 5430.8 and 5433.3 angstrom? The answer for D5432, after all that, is 75.63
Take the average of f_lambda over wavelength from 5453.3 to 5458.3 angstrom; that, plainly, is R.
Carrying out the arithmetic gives 83.3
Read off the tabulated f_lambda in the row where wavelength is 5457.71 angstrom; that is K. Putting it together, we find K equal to 84.81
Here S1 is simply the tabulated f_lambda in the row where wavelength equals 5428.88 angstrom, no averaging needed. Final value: 78.07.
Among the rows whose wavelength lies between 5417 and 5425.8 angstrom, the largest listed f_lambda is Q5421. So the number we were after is 87.28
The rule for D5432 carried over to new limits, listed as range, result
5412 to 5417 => 80.43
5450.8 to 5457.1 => 82.37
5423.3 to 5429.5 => 78.07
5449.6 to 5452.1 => 82.36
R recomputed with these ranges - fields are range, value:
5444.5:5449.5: 80.7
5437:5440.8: 88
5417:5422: 87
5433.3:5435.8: 77.6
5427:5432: 77.5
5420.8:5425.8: 85.4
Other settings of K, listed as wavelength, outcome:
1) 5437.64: 84.9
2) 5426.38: 82.02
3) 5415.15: 84.39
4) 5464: 83.57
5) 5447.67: 79.46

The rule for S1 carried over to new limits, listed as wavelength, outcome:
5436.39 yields 81.5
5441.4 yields 90.87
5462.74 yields 83.43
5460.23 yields 85.49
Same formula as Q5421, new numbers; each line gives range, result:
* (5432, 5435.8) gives 78.42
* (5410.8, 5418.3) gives 86.6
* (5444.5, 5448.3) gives 82.25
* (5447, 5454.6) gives 83.2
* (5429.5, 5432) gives 76.35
